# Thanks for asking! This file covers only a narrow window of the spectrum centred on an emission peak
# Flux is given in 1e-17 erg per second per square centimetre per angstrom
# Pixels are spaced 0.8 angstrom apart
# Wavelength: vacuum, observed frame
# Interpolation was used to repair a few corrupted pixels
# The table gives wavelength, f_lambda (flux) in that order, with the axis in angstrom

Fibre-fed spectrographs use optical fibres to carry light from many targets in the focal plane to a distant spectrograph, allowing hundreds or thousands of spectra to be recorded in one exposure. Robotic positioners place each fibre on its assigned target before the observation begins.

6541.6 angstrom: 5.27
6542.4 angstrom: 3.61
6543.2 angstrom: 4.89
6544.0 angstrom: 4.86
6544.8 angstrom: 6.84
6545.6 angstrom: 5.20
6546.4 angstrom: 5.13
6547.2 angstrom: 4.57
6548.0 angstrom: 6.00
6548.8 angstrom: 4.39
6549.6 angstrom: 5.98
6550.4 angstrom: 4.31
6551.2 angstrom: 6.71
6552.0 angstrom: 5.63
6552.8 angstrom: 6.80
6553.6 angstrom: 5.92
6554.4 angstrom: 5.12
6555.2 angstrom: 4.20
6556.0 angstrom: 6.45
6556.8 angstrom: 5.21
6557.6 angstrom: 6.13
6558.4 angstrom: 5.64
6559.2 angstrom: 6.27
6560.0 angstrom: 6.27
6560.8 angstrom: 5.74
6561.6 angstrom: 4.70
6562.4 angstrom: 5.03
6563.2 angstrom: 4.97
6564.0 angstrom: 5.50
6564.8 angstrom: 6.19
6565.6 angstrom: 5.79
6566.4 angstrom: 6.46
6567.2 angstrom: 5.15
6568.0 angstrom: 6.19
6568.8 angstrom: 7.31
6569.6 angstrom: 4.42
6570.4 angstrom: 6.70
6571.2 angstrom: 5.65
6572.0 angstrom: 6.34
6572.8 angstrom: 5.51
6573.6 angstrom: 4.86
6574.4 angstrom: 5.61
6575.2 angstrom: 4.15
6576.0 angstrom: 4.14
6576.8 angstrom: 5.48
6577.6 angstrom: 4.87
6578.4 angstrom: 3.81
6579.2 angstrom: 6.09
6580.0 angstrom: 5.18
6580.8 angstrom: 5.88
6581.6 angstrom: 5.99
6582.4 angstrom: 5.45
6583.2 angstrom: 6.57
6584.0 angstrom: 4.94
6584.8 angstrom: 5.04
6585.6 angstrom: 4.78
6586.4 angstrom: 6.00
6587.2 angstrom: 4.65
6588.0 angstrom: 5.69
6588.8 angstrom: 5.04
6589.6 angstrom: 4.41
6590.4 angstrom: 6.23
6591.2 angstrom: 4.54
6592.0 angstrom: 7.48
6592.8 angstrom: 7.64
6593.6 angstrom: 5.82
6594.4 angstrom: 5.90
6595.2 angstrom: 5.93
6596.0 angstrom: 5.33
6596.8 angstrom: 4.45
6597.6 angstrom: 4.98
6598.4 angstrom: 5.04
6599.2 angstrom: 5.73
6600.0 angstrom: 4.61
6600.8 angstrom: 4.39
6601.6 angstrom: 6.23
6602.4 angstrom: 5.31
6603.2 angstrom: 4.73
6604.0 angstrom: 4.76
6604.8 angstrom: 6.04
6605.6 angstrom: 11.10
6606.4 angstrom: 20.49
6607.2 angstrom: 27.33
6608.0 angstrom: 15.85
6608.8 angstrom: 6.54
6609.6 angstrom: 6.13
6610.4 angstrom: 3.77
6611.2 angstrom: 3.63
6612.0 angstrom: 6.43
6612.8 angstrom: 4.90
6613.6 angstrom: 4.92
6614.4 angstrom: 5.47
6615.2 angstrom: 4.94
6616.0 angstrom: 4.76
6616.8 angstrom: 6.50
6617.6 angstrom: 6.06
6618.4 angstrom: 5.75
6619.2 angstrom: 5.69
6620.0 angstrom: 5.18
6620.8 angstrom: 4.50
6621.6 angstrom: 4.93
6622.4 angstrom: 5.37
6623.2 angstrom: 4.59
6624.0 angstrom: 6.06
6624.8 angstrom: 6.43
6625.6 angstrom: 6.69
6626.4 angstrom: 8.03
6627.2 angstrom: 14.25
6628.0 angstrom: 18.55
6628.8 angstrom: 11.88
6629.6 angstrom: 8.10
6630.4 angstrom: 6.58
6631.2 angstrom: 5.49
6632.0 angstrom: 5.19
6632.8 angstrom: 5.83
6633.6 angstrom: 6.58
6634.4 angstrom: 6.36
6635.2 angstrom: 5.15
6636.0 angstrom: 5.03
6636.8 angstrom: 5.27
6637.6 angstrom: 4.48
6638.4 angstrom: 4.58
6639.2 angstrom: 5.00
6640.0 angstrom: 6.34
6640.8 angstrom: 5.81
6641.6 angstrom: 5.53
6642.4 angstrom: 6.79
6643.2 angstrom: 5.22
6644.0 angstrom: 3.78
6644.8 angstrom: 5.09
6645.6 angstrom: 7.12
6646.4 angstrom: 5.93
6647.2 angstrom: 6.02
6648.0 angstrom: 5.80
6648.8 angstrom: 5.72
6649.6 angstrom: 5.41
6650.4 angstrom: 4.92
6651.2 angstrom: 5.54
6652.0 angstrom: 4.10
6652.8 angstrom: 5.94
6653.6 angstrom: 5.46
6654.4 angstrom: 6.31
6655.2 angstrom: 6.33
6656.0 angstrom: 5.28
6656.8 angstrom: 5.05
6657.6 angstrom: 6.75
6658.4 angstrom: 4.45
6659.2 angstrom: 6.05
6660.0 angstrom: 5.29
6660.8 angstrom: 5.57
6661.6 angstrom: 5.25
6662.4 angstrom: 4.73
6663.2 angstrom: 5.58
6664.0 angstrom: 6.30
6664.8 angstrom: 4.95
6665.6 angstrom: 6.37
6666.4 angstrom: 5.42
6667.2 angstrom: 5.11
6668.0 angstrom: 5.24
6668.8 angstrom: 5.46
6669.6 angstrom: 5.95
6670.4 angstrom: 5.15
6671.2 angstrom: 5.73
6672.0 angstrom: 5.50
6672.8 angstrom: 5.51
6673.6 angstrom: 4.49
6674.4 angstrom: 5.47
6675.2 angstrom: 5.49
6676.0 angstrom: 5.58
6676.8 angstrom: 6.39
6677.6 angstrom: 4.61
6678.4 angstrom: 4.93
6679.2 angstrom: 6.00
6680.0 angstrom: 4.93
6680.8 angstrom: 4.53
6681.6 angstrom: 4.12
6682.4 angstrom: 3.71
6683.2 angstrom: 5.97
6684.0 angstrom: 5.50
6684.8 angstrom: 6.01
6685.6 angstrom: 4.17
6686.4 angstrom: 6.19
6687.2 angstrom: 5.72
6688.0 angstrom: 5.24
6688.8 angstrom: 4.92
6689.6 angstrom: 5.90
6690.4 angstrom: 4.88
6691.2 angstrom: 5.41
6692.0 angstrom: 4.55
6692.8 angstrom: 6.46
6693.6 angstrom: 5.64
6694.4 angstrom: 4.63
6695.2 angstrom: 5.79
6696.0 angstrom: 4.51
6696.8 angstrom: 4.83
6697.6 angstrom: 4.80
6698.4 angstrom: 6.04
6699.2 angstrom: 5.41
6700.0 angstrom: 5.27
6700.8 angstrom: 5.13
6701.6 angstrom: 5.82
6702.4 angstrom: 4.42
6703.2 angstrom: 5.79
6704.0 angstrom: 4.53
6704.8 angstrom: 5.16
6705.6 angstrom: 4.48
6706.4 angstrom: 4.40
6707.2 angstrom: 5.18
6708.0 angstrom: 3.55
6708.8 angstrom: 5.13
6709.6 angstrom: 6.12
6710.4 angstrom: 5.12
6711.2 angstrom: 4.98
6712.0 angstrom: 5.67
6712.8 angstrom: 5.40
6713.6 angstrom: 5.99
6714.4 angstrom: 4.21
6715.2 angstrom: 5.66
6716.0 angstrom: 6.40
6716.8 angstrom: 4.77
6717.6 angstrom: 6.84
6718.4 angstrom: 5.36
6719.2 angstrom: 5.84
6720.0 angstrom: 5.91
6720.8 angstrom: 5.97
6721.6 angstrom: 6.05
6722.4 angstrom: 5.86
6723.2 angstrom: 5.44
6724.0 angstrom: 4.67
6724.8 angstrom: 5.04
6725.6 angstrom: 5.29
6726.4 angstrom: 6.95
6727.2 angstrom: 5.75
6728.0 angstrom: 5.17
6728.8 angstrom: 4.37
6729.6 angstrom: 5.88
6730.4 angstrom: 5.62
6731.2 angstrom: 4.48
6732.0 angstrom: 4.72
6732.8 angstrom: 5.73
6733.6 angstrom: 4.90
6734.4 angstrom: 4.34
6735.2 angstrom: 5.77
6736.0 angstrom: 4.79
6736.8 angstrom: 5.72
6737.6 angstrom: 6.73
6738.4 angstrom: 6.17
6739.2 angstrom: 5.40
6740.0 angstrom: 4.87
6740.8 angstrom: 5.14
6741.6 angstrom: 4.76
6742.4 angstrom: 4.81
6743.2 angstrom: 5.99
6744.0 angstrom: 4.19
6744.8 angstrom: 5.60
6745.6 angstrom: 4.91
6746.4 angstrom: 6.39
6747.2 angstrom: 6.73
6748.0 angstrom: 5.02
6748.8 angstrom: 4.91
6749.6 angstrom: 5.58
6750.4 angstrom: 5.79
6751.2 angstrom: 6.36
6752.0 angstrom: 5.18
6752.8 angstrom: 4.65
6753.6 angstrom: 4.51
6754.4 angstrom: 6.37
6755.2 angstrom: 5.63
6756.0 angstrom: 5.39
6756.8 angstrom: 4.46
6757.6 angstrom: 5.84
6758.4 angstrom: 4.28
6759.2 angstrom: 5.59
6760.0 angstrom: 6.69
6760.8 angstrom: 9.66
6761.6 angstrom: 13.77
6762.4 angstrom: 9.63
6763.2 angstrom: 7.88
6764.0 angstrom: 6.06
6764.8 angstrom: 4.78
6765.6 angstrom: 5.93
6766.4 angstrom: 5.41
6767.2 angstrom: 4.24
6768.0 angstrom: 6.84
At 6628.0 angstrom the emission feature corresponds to [N II]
